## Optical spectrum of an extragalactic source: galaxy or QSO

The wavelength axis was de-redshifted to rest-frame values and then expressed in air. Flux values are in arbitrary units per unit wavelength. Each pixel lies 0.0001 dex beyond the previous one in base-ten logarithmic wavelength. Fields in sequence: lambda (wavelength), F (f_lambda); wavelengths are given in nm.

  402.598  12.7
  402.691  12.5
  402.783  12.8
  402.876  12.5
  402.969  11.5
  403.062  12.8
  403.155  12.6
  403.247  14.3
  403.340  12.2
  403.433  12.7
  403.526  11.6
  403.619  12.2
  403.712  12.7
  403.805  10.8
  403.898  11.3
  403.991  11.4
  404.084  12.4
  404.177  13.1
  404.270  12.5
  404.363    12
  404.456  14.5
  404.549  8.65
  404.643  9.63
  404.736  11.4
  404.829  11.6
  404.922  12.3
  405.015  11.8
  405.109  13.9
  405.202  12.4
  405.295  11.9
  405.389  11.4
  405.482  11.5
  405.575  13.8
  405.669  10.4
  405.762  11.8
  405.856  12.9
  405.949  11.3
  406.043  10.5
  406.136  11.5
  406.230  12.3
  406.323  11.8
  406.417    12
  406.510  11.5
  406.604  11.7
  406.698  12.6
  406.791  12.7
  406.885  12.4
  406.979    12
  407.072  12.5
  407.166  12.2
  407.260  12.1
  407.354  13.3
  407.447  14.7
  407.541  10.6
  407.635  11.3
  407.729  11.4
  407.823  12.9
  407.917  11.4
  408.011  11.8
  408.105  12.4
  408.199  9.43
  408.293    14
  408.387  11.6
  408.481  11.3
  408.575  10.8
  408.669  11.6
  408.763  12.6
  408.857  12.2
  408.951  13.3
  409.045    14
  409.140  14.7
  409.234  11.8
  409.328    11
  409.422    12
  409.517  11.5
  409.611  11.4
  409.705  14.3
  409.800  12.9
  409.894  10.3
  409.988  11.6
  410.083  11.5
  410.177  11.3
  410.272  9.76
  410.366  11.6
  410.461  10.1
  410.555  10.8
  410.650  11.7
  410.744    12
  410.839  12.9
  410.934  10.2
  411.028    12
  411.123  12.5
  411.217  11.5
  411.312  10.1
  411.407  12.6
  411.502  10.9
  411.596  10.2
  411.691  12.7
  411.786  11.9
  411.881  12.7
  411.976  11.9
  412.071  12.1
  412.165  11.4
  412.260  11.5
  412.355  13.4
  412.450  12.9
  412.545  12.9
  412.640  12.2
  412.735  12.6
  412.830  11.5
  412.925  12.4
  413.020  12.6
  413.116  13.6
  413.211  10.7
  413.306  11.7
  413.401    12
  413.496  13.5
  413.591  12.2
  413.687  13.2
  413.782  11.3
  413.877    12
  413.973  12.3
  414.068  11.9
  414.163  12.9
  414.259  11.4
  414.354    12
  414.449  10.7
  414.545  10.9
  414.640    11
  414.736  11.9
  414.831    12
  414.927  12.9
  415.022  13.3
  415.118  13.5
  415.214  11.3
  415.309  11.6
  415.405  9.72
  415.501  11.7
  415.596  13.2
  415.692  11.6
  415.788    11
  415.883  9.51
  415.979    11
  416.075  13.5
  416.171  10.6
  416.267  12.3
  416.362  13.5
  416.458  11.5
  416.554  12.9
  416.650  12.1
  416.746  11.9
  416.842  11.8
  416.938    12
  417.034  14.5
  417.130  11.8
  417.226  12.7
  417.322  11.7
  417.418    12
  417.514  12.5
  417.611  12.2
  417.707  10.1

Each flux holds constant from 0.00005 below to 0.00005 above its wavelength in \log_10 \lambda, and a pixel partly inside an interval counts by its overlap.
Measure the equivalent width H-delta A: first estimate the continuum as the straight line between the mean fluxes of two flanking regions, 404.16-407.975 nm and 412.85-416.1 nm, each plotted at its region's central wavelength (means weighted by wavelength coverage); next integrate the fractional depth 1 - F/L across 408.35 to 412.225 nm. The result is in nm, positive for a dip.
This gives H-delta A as 0.06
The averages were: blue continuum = 12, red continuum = 11.9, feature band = 11.8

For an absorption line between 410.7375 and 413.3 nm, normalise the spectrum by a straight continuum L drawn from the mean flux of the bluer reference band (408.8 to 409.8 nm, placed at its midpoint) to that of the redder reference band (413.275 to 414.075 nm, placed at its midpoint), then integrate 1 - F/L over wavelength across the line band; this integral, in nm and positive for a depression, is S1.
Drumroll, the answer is 0.08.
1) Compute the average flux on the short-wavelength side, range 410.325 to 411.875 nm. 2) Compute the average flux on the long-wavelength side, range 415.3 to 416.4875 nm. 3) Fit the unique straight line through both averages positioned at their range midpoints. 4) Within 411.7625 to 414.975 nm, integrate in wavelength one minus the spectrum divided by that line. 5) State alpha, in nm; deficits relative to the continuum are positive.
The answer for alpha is -0.16 nm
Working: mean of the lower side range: 11.5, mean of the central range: 12.1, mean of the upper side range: 11.6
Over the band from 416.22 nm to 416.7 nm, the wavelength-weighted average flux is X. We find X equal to 12.5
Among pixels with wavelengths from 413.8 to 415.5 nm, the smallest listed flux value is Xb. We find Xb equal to 9.72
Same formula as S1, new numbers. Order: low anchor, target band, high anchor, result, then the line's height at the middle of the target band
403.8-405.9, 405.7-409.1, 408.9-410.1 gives 0.02 nm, 12.1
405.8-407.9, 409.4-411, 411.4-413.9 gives 0.08 nm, 12.1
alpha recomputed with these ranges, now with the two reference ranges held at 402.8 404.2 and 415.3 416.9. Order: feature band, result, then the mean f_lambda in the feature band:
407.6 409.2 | -0.01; 12.2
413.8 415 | 0.00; 11.8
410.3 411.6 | 0.06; 11.4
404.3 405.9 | 0.04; 11.9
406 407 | 0.02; 11.9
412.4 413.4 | -0.04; 12.3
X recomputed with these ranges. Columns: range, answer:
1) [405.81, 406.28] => 11.7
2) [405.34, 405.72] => 11.8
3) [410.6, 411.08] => 11.8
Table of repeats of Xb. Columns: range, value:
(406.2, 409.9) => 9.43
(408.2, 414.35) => 9.76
